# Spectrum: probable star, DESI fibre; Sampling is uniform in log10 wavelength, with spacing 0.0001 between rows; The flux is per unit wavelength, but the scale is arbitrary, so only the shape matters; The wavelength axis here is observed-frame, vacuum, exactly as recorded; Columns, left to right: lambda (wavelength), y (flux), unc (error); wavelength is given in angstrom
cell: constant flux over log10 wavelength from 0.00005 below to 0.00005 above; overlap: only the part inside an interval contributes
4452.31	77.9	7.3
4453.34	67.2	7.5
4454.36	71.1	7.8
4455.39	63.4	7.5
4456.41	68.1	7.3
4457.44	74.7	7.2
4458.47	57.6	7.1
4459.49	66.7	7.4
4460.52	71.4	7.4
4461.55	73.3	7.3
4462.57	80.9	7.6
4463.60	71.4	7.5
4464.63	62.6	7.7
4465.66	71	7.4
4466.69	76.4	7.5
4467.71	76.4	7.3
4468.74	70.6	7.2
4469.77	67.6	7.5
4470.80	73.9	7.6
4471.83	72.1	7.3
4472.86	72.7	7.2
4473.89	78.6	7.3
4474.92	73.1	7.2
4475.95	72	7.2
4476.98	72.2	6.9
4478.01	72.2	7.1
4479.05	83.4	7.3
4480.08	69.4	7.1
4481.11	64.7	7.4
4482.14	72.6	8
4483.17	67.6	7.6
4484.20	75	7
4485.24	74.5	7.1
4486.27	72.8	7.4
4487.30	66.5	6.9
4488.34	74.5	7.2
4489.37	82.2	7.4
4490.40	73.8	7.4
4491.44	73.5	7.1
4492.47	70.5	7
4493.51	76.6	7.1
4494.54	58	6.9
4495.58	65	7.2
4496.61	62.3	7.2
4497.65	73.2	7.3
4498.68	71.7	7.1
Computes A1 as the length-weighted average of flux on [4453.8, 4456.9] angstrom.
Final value 67.7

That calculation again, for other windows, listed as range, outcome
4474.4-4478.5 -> 72.4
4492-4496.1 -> 67.5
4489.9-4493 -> 72.4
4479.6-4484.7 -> 70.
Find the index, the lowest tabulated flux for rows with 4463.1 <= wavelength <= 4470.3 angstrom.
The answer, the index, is 62.6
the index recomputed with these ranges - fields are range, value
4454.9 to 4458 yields 63.4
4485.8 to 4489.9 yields 66.5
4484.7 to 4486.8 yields 72.8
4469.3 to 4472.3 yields 67.6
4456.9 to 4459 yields 57.6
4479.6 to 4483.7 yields 64.7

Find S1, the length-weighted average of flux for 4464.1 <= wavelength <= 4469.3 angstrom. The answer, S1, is 71.4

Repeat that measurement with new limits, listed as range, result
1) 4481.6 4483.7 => 70.3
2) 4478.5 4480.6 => 76.1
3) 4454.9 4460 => 66.2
